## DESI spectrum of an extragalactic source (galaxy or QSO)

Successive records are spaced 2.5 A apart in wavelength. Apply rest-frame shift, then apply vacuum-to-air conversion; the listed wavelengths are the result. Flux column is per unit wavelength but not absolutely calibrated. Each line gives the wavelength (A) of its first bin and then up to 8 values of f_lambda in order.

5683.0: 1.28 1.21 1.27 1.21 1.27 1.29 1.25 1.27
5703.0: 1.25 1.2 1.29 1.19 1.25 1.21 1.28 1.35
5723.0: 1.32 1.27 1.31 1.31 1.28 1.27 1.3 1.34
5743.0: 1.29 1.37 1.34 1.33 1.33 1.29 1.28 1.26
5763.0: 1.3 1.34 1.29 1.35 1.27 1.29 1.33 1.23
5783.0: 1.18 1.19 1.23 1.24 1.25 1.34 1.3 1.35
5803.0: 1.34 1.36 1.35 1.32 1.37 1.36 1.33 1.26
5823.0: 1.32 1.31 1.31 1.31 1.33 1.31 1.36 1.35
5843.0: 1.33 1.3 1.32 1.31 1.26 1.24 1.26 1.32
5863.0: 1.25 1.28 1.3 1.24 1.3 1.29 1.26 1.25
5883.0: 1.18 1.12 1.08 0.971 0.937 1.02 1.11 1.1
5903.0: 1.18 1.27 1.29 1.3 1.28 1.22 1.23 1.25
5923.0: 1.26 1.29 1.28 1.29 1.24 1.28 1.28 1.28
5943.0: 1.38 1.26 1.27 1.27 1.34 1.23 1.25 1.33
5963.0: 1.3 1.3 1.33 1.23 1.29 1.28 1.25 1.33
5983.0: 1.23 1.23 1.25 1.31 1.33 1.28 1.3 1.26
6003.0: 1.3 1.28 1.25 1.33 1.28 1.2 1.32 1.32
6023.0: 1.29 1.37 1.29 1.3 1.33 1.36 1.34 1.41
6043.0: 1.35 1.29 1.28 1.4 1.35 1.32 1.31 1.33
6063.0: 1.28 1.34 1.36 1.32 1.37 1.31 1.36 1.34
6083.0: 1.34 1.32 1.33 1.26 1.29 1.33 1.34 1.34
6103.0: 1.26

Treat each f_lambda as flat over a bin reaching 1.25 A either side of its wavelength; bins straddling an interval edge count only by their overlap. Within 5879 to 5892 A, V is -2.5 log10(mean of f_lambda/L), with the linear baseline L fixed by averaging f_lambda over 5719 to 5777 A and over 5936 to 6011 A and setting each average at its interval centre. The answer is 0.16 mag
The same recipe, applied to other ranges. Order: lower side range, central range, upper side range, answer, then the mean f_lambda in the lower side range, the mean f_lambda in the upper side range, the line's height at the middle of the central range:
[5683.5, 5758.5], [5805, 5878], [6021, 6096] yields -0.01 mag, 1.28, 1.33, 1.3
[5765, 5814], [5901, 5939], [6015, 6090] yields 0.04 mag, 1.29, 1.33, 1.31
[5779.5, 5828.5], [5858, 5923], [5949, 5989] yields 0.07 mag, 1.3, 1.28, 1.29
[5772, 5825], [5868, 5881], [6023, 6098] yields 0.03 mag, 1.3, 1.33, 1.31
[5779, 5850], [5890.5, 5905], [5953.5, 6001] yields 0.20 mag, 1.31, 1.28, 1.29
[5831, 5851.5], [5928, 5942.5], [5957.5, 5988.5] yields 0.01 mag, 1.33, 1.28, 1.29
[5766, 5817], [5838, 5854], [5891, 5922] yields -0.06 mag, 1.3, 1.18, 1.24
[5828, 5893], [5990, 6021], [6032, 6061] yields 0.03 mag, 1.26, 1.34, 1.32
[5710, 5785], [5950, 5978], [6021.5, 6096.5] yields 0.03 mag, 1.29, 1.33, 1.32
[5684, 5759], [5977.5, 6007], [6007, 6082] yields 0.03 mag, 1.28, 1.32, 1.32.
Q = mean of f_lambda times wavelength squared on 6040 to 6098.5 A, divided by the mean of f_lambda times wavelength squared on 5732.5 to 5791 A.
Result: 1.14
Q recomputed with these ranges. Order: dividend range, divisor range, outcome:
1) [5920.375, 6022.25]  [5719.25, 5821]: 1.05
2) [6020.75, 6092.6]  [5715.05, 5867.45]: 1.12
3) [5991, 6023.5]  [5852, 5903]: 1.13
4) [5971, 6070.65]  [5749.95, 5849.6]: 1.08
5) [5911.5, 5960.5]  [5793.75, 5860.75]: 1.00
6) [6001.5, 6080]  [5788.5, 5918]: 1.12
